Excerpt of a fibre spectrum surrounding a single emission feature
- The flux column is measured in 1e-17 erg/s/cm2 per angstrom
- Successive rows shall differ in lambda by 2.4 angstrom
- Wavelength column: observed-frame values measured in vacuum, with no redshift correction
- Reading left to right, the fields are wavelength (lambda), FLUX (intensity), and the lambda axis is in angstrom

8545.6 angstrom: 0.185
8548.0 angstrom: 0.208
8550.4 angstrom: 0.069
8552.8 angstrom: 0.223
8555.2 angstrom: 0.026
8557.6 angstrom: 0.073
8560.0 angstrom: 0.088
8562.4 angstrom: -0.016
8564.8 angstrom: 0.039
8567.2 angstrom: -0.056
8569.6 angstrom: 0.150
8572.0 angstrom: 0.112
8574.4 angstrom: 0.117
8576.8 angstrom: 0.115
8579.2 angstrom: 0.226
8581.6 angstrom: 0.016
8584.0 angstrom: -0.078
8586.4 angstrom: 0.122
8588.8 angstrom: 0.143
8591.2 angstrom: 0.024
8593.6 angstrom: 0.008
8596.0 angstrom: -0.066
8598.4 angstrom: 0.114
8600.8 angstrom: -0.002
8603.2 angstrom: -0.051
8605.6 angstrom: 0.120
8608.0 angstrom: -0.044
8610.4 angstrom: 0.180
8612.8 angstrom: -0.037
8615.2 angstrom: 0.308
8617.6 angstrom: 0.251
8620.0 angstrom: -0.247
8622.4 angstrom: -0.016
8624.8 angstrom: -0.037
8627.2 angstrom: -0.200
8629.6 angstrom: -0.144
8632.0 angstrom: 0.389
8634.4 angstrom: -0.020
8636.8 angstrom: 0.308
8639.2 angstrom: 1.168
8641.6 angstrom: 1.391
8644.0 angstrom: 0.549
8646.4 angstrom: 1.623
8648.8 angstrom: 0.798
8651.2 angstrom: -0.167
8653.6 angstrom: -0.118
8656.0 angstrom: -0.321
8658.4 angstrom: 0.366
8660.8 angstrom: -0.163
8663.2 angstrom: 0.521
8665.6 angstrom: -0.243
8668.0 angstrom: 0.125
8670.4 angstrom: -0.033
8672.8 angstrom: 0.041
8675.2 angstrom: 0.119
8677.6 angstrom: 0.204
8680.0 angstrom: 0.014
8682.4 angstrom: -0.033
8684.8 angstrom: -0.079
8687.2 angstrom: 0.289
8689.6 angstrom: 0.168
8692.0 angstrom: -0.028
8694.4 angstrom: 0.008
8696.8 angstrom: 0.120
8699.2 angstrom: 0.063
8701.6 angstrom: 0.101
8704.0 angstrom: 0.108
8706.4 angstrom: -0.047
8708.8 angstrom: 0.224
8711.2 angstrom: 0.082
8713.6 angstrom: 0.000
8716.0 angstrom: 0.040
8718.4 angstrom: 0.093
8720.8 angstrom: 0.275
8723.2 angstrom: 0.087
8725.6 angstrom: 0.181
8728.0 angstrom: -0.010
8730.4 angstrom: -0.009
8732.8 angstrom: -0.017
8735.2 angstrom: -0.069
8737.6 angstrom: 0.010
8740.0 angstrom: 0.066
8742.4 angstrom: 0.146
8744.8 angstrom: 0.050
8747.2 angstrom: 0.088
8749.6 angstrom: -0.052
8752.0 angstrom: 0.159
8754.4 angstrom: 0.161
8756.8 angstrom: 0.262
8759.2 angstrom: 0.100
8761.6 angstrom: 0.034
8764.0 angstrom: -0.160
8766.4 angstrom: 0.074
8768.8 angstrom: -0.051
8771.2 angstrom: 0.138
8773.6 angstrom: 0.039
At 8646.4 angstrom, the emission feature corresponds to [O II]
